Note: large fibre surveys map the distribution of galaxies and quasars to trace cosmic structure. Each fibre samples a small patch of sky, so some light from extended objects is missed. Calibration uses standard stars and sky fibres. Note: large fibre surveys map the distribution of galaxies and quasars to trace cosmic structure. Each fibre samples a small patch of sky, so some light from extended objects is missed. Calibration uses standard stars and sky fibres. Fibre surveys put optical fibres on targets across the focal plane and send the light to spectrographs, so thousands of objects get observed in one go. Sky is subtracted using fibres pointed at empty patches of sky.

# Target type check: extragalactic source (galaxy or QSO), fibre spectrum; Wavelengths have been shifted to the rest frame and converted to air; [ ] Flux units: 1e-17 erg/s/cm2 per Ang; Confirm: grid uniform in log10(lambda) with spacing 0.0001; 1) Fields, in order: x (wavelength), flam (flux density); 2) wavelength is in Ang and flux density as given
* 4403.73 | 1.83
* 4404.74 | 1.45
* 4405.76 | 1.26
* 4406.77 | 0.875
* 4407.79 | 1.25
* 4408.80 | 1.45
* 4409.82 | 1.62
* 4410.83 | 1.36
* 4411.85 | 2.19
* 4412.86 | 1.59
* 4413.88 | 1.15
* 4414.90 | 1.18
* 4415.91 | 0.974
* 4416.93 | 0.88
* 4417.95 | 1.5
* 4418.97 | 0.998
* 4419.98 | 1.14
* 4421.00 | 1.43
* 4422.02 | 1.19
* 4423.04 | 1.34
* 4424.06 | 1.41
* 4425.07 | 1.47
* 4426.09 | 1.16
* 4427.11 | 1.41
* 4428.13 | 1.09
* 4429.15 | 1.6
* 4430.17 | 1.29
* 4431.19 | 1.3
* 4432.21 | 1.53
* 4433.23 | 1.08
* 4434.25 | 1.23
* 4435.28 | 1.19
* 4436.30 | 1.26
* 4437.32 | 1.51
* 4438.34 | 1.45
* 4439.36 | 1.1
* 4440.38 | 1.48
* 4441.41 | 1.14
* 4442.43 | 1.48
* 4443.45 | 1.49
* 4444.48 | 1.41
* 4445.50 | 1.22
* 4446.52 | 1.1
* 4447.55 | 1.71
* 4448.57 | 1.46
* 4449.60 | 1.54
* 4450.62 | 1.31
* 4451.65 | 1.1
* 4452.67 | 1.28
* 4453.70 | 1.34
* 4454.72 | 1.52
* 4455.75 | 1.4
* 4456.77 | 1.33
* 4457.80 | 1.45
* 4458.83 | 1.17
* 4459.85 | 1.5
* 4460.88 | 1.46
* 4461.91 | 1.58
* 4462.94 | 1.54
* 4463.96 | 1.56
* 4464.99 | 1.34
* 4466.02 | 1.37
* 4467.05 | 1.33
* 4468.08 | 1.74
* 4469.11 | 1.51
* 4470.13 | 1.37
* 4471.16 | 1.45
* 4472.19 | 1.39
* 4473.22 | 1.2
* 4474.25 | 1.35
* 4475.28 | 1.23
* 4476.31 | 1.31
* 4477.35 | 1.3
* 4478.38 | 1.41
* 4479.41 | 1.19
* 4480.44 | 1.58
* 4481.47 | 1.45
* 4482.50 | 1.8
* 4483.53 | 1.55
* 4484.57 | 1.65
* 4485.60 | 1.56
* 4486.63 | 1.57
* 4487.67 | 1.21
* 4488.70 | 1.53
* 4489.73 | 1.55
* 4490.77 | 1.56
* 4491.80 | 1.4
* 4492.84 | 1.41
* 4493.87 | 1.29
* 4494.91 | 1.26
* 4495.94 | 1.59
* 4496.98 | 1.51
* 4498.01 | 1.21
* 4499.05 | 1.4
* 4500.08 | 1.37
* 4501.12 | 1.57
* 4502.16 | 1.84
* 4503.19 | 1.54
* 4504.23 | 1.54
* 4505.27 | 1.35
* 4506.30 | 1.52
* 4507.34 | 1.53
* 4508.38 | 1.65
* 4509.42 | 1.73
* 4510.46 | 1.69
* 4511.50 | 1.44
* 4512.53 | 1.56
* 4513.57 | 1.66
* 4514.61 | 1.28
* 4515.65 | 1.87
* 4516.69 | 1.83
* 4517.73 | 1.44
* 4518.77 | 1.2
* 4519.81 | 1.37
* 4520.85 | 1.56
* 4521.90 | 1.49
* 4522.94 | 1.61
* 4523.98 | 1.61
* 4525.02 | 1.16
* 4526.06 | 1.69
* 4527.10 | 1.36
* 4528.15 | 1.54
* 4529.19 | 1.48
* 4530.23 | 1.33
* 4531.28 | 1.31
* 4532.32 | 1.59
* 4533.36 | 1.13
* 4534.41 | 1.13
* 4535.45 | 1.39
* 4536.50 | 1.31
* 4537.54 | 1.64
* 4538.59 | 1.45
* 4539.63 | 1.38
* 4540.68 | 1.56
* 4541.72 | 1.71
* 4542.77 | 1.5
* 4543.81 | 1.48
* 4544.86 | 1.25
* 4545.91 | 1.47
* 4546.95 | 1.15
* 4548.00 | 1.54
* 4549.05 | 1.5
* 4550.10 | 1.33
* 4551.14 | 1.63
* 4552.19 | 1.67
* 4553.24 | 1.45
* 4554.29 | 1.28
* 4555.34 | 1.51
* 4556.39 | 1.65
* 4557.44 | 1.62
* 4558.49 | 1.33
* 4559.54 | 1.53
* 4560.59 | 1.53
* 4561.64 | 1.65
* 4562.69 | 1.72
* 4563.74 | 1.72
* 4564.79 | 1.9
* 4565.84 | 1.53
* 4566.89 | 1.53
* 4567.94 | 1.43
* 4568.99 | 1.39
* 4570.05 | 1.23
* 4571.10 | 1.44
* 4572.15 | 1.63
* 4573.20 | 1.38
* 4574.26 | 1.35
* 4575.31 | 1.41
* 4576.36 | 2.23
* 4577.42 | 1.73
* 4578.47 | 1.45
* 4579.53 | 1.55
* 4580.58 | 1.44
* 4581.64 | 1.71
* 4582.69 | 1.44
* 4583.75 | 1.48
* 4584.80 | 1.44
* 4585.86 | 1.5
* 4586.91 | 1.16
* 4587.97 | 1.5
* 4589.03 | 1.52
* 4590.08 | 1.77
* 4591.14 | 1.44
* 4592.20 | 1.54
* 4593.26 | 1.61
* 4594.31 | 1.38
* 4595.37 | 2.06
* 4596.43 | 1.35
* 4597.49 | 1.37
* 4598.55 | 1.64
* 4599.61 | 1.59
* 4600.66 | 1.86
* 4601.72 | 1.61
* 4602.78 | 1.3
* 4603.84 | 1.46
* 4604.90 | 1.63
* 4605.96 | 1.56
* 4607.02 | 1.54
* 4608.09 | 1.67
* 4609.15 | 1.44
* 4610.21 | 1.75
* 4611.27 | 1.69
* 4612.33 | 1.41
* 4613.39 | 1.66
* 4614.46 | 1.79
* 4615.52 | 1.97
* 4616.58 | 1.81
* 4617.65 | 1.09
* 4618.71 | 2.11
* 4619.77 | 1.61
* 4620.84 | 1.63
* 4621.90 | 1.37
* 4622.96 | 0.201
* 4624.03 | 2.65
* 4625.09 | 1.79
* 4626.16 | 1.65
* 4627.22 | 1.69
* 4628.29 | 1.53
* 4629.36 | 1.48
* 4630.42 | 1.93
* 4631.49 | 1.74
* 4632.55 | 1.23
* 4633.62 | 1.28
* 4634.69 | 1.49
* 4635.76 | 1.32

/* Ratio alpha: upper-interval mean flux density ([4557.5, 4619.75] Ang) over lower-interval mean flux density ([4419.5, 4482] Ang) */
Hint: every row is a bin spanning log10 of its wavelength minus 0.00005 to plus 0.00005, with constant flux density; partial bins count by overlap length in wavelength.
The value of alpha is 1.1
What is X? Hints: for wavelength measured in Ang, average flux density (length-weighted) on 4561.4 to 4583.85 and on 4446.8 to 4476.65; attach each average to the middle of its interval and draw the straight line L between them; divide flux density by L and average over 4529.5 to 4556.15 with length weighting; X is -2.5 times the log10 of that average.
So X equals 0.07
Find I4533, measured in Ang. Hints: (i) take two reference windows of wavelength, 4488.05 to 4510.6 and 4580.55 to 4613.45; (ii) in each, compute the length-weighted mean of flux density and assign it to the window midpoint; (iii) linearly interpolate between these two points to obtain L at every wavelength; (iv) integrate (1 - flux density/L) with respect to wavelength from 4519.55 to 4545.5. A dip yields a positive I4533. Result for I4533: 1.2 Ang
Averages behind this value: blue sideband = 1.5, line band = 1.44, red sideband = 1.55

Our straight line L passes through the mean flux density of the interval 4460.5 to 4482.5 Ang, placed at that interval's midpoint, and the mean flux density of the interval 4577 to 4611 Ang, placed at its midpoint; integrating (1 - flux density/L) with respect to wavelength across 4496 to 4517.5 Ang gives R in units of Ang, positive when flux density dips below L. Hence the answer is -1.4 Ang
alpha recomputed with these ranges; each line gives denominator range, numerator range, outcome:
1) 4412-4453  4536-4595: 1.15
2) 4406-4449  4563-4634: 1.18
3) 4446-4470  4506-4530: 1.08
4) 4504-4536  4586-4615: 1.06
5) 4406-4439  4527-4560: 1.10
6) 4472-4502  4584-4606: 1.07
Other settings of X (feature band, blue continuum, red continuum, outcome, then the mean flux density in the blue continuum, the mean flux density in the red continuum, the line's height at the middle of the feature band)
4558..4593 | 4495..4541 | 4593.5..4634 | 0.01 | 1.48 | 1.59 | 1.55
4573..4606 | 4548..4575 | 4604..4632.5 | 0.01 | 1.52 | 1.62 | 1.57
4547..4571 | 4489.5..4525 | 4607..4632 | 0.03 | 1.51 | 1.63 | 1.57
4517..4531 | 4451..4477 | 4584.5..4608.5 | 0.01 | 1.39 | 1.54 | 1.46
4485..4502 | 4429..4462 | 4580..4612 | -0.02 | 1.36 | 1.55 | 1.42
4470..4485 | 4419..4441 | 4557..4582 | -0.02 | 1.31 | 1.56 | 1.39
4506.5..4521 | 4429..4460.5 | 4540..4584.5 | -0.08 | 1.35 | 1.52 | 1.45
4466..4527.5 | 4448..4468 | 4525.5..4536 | -0.06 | 1.41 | 1.39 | 1.4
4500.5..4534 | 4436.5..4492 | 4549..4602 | -0.03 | 1.42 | 1.54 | 1.48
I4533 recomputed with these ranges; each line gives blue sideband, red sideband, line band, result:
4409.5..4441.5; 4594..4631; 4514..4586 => 0.8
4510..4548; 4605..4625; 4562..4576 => 0.1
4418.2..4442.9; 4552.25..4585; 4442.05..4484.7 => -1.6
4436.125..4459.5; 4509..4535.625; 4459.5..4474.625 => -0.6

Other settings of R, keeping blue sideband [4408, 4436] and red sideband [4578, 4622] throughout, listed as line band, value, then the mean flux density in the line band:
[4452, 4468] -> -0.48 Ang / 1.42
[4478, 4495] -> -0.74 Ang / 1.47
